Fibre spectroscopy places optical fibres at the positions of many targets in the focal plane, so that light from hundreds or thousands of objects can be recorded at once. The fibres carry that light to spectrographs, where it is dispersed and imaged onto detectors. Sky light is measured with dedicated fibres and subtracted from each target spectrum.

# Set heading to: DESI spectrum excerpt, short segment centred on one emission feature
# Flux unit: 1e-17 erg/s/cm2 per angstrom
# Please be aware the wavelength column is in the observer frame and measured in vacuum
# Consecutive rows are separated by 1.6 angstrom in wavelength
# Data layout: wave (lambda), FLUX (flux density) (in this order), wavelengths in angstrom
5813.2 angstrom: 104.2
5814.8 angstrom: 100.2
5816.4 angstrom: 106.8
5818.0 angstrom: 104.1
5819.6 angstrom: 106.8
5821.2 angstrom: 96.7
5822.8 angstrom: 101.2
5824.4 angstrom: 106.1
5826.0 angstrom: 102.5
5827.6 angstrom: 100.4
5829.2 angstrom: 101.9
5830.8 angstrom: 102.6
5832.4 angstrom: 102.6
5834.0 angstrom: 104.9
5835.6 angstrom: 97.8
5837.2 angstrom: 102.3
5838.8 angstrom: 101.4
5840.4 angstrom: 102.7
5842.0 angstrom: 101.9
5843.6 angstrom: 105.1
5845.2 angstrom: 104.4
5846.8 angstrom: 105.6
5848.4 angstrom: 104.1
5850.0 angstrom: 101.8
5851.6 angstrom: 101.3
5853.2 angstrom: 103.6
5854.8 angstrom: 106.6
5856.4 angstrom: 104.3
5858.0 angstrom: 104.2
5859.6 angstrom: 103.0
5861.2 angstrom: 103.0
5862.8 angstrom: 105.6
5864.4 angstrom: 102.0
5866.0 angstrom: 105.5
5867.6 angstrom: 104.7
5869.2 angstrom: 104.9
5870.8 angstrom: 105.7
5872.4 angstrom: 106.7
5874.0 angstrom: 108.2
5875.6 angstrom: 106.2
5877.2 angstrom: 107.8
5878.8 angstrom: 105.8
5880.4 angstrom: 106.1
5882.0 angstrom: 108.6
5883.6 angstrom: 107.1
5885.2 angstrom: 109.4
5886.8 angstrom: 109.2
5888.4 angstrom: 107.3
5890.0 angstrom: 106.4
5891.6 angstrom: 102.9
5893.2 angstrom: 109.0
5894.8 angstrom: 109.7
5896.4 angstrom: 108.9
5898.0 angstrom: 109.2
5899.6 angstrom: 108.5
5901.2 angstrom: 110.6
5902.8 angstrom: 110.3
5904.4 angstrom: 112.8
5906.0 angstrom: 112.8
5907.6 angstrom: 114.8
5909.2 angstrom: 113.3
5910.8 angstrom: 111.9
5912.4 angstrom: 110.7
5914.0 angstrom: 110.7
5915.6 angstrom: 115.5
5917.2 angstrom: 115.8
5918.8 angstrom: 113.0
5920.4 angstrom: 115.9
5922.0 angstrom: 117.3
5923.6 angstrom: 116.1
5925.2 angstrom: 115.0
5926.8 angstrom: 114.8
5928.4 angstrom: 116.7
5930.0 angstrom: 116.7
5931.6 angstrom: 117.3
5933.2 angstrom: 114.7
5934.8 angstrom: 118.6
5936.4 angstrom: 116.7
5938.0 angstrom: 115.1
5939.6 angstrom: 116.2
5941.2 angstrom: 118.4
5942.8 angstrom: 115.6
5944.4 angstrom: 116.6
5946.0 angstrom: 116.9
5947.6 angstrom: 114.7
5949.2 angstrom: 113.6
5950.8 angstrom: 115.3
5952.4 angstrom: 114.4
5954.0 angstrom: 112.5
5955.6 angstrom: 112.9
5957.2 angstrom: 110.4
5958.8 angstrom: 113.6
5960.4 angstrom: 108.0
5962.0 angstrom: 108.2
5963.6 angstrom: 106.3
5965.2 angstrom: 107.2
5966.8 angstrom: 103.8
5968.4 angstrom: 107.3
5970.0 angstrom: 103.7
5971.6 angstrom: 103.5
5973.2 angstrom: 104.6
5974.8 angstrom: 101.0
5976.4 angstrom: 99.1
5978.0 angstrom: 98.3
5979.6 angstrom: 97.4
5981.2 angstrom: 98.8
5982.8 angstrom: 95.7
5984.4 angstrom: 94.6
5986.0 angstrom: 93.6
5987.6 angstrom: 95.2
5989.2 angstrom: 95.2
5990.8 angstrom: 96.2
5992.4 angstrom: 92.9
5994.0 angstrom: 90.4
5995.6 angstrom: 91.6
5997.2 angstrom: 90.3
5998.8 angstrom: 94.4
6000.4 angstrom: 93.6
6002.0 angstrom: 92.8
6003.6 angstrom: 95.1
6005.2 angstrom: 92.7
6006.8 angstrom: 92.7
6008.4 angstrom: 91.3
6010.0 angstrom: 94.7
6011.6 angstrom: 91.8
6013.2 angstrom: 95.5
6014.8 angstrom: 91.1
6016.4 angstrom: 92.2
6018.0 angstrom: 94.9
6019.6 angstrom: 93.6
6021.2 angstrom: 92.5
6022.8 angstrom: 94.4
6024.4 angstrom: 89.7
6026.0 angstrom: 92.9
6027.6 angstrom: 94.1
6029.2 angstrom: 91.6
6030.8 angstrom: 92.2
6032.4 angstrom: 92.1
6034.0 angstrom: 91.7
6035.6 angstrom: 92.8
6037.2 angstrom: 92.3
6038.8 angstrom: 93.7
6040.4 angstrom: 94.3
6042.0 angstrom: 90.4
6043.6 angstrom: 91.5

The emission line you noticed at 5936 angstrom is Mg II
